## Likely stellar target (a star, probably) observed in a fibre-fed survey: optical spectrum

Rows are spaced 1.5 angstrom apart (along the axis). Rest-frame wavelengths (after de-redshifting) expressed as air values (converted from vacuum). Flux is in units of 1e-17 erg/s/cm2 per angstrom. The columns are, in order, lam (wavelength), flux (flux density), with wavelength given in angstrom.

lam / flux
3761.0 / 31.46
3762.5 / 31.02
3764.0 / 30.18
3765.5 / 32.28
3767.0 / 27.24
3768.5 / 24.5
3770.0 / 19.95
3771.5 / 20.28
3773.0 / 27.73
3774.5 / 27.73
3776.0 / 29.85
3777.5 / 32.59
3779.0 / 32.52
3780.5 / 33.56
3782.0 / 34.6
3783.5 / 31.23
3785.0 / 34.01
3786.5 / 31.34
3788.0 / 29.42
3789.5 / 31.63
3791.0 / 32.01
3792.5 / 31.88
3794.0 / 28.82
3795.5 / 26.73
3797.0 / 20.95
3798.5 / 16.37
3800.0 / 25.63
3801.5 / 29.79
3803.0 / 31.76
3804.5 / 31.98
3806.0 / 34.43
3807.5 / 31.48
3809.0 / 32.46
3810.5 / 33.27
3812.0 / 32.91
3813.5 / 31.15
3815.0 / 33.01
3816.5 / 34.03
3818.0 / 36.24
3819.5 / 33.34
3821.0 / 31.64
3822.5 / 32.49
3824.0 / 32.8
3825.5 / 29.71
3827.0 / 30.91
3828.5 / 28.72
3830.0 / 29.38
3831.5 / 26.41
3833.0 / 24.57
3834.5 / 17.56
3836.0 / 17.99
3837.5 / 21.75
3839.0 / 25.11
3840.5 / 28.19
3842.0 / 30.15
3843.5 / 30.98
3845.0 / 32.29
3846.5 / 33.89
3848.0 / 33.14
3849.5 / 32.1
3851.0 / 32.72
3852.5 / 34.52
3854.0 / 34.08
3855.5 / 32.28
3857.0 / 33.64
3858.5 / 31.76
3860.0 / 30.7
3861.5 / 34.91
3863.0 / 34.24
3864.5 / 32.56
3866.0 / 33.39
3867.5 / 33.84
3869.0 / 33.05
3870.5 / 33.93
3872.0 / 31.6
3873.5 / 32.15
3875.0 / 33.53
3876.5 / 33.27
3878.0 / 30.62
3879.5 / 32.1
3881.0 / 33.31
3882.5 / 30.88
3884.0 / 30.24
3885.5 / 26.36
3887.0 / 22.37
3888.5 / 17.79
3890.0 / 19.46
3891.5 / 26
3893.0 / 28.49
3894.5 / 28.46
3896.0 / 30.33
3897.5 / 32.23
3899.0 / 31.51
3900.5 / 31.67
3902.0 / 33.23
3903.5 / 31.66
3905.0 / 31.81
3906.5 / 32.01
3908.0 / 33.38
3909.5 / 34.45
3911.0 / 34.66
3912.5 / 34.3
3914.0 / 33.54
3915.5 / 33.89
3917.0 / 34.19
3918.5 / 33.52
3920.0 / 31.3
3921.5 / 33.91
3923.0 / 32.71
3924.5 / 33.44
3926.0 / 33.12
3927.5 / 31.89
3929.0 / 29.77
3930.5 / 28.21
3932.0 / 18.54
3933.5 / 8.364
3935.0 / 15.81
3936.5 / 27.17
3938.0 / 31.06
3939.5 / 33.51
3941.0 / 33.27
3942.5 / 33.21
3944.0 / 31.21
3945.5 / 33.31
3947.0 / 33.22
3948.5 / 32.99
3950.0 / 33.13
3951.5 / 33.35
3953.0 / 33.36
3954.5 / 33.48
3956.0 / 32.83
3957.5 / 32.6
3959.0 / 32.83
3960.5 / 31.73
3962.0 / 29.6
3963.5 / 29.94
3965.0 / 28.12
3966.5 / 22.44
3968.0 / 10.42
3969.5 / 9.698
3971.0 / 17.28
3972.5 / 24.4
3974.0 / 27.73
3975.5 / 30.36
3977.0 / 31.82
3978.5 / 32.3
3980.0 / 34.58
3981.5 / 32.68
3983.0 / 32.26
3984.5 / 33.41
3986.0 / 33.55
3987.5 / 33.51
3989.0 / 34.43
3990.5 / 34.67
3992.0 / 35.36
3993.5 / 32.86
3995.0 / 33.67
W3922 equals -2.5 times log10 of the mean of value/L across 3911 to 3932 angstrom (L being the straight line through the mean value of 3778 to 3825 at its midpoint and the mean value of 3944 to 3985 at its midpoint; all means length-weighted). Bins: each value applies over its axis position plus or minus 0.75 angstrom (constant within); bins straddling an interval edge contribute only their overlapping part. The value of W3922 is -0.08 mag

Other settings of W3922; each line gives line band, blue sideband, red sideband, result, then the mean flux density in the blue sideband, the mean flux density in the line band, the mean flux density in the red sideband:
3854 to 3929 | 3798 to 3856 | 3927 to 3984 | -0.08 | 30.1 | 31.5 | 28.4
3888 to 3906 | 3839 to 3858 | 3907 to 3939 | 0.07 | 32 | 28.8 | 29.9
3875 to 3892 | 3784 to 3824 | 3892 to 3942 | 0.10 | 30.8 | 27.8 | 30.5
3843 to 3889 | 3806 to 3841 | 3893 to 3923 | -0.03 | 29.5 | 31.8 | 32.5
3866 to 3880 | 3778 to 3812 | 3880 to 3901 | -0.16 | 30.3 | 32.7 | 27.8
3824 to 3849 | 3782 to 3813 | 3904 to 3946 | 0.09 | 30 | 27.8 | 30.5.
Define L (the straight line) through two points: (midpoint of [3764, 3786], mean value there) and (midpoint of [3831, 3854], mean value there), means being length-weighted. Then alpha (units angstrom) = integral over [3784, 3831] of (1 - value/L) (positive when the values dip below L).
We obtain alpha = -3.1 angstrom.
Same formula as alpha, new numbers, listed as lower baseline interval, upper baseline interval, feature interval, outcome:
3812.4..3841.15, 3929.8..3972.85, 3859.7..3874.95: -2.59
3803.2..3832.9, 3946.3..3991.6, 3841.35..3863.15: -0.99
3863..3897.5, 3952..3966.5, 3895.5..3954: -0.97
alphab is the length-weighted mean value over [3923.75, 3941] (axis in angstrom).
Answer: 26.7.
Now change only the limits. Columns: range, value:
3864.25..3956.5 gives 30.7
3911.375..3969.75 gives 29.7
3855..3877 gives 33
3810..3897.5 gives 30.3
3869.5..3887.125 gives 31.2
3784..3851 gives 29.7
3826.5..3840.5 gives 24.8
